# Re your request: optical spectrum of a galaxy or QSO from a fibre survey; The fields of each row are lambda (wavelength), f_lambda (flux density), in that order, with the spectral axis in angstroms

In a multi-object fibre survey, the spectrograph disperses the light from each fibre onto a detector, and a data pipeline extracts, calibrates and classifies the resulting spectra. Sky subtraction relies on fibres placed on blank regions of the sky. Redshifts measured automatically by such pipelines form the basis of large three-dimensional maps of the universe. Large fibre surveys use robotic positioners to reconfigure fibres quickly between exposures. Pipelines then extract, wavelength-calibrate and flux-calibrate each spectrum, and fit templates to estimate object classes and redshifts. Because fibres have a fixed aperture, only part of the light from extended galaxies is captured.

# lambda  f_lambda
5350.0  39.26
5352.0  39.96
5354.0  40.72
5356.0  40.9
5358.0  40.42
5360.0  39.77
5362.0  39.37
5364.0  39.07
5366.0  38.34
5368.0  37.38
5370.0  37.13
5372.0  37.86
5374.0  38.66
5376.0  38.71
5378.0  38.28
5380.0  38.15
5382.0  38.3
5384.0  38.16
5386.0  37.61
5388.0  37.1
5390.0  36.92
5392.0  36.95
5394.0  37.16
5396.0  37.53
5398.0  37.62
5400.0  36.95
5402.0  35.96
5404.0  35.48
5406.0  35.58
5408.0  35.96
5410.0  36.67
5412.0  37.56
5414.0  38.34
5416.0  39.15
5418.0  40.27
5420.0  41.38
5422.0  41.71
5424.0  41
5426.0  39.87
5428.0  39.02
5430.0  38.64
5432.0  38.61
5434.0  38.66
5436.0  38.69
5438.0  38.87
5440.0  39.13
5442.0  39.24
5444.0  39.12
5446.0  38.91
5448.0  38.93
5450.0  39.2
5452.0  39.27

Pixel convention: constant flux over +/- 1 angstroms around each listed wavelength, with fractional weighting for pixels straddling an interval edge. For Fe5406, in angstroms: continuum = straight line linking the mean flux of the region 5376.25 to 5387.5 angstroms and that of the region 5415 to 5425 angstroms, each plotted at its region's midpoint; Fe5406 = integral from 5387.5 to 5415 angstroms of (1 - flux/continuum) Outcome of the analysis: 1.8 angstroms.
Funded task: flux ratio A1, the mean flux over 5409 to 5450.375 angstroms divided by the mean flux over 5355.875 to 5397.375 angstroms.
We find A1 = 1.0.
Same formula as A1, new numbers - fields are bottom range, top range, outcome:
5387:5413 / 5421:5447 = 1.07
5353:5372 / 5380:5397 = 0.96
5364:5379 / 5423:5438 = 1.03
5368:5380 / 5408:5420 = 1.01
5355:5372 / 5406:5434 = 1.00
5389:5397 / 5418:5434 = 1.08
